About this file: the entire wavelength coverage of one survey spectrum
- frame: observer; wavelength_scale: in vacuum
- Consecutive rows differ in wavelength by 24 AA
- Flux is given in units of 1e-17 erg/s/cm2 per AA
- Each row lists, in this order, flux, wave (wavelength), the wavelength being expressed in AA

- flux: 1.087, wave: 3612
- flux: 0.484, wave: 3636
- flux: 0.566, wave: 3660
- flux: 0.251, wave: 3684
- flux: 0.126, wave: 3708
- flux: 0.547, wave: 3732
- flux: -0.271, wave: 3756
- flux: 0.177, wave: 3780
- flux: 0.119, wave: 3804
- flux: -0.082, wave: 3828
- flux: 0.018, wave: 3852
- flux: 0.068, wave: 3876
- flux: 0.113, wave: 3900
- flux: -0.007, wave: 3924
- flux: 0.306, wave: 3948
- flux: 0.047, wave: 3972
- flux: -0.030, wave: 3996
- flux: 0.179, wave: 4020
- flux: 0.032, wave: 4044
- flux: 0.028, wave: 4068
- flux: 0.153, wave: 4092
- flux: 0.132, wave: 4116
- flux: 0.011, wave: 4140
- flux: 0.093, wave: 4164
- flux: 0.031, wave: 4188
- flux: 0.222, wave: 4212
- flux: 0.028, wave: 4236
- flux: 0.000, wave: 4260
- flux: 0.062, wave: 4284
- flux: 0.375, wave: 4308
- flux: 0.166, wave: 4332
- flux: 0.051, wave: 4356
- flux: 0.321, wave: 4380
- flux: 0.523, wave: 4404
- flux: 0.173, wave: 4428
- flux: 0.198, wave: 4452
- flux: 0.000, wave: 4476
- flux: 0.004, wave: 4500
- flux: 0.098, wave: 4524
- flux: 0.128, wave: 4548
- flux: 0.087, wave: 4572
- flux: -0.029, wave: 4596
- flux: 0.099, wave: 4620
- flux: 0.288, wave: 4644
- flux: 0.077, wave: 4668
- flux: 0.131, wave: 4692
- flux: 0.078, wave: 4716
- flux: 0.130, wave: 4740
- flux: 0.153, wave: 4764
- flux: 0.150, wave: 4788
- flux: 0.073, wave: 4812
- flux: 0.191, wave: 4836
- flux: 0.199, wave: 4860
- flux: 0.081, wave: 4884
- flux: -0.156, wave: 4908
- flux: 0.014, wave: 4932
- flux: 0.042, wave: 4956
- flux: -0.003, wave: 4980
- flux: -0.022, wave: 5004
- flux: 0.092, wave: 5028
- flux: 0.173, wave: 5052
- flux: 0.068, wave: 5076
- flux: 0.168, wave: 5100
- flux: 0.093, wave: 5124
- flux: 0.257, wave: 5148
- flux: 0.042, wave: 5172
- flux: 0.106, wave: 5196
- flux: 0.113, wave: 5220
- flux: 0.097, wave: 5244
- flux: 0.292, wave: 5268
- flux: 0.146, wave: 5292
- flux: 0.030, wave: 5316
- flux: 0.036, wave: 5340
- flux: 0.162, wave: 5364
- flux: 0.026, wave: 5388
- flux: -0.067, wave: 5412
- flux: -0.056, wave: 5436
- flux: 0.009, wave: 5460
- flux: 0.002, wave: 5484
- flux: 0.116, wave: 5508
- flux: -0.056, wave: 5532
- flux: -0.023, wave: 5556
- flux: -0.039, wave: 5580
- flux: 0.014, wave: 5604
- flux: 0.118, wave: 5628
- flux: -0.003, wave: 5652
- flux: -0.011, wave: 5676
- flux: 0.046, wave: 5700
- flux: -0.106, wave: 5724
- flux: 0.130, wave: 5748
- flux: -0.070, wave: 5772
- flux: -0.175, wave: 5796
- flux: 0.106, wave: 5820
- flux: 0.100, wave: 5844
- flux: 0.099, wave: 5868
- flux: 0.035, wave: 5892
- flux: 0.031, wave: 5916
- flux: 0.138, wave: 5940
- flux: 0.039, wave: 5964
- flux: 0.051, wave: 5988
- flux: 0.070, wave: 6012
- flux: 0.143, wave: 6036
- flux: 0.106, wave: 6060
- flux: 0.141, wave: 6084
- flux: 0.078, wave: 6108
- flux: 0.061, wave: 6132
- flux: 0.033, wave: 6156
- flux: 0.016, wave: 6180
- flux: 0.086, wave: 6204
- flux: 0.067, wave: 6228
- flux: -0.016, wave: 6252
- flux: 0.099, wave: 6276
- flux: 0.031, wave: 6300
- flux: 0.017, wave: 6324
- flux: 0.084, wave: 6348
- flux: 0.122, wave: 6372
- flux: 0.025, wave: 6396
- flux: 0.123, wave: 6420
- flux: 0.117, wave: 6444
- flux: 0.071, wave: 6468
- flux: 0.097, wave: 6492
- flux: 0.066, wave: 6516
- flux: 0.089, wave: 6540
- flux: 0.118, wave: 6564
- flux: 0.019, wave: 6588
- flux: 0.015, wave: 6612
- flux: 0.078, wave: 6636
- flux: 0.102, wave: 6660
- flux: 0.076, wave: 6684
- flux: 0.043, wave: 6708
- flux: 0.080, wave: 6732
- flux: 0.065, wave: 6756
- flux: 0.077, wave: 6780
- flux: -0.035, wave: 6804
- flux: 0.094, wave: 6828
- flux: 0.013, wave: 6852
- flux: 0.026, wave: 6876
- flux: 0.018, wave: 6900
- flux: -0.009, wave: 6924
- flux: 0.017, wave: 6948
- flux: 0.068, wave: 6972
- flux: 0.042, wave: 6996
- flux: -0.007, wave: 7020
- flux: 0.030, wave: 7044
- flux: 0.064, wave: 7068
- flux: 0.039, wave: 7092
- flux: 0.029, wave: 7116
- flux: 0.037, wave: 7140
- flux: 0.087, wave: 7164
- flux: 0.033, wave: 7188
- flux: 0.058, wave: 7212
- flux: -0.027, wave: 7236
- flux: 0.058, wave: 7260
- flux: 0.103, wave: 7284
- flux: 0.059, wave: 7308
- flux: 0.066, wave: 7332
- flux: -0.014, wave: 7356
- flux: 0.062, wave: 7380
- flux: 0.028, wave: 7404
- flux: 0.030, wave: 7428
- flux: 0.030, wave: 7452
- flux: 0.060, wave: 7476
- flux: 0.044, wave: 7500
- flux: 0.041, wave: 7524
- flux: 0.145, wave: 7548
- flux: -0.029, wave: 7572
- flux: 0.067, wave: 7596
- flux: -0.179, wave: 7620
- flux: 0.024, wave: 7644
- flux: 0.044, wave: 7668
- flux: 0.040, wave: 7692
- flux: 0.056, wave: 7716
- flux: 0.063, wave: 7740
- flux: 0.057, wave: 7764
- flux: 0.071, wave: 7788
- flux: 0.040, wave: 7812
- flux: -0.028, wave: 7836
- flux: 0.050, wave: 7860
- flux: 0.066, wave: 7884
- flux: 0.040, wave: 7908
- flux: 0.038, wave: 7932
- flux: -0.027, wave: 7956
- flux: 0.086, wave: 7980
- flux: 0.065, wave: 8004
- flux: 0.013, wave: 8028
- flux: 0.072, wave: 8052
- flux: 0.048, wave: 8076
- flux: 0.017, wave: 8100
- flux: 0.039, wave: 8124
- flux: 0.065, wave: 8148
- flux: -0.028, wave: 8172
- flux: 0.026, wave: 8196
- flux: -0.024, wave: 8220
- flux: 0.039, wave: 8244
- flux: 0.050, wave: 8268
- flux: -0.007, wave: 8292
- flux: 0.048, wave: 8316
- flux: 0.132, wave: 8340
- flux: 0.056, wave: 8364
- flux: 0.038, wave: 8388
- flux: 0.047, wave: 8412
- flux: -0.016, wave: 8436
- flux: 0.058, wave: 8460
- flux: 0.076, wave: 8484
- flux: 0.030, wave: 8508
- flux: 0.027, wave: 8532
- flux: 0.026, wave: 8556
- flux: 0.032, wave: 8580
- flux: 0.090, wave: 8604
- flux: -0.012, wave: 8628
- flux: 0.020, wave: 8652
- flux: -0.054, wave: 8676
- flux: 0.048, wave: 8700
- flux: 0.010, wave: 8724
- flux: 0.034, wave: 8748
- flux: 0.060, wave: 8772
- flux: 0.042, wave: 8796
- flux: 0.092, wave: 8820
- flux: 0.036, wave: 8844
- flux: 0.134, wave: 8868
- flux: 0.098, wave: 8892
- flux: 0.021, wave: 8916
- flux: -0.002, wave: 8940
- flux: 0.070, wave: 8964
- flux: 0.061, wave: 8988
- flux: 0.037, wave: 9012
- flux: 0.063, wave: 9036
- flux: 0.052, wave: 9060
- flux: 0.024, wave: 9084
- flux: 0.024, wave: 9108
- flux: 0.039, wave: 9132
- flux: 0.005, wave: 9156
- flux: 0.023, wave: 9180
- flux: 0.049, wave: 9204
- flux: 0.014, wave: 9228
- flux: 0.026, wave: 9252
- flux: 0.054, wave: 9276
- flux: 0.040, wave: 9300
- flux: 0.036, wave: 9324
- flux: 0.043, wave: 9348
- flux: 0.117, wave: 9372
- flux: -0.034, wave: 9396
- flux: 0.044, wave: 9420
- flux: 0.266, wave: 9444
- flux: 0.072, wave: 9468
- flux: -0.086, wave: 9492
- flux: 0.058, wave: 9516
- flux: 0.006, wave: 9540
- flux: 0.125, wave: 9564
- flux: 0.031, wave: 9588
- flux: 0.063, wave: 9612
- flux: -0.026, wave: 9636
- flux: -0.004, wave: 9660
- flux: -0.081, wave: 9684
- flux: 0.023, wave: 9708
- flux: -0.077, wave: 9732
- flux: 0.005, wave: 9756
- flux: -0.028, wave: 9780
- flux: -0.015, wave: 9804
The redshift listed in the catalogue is 0.07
